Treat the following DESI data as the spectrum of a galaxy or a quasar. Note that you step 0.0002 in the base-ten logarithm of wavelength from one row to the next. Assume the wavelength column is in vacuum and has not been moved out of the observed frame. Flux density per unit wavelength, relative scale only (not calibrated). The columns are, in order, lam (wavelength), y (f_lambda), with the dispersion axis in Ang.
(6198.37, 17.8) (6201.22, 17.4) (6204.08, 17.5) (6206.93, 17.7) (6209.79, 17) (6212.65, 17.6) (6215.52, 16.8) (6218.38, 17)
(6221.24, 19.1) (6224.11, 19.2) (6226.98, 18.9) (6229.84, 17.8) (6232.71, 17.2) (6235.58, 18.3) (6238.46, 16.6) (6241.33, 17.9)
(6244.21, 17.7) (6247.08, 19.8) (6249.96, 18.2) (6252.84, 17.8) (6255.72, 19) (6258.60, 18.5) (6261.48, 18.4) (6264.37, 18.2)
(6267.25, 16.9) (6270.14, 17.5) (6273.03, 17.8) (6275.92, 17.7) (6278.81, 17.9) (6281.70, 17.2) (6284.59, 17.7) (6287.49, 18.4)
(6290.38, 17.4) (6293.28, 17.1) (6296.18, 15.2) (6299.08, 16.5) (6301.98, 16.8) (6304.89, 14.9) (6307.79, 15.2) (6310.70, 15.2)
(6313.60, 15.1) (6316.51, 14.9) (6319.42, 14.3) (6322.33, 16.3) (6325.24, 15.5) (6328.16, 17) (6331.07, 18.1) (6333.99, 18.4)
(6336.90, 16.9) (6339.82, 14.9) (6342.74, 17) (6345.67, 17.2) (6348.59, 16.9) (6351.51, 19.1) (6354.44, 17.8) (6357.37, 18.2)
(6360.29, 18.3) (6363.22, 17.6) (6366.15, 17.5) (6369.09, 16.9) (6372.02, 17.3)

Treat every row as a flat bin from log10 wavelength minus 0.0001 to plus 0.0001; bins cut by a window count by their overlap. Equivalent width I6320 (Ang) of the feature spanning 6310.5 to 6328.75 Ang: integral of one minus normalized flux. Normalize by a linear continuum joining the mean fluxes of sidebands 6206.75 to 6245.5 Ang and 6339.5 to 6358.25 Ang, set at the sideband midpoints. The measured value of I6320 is 2.2 Ang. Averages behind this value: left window 17.8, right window 17.4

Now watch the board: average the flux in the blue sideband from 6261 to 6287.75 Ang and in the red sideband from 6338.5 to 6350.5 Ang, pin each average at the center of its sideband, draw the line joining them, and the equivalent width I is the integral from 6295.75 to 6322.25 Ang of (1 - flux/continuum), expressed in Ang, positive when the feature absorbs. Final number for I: 2.7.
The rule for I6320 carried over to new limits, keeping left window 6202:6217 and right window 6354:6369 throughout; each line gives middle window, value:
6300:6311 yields 1.3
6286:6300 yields 0.5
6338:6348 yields 0.7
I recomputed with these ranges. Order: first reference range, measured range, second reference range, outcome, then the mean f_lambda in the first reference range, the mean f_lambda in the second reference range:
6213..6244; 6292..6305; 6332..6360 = 1.03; 17.9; 17.4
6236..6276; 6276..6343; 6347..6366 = 5.73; 18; 18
